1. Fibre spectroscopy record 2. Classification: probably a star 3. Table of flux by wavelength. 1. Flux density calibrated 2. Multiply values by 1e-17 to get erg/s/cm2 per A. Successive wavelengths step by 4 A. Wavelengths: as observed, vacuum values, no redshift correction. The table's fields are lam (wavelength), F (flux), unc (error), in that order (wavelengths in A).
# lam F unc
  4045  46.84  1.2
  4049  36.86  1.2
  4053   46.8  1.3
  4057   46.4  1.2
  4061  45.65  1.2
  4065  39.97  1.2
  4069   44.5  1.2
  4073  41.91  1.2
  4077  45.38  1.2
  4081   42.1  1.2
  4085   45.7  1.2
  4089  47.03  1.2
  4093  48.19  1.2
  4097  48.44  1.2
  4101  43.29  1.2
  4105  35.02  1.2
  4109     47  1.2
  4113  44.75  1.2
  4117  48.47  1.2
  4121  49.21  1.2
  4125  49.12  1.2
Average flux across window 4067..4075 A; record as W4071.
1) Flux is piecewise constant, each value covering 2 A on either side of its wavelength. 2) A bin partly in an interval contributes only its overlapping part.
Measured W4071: 43.2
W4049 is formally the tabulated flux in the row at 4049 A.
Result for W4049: 36.86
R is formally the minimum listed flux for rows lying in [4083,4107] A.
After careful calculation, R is 35.02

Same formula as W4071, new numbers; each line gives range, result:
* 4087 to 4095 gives 47.6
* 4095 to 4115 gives 43.7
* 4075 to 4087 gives 44.4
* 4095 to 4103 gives 45.9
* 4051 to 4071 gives 44.7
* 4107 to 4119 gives 46.7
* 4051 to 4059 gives 46.6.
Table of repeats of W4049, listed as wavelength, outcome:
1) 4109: 47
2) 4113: 44.75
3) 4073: 41.91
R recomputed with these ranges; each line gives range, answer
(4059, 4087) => 39.97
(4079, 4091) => 42.1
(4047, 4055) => 36.86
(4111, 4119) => 44.75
